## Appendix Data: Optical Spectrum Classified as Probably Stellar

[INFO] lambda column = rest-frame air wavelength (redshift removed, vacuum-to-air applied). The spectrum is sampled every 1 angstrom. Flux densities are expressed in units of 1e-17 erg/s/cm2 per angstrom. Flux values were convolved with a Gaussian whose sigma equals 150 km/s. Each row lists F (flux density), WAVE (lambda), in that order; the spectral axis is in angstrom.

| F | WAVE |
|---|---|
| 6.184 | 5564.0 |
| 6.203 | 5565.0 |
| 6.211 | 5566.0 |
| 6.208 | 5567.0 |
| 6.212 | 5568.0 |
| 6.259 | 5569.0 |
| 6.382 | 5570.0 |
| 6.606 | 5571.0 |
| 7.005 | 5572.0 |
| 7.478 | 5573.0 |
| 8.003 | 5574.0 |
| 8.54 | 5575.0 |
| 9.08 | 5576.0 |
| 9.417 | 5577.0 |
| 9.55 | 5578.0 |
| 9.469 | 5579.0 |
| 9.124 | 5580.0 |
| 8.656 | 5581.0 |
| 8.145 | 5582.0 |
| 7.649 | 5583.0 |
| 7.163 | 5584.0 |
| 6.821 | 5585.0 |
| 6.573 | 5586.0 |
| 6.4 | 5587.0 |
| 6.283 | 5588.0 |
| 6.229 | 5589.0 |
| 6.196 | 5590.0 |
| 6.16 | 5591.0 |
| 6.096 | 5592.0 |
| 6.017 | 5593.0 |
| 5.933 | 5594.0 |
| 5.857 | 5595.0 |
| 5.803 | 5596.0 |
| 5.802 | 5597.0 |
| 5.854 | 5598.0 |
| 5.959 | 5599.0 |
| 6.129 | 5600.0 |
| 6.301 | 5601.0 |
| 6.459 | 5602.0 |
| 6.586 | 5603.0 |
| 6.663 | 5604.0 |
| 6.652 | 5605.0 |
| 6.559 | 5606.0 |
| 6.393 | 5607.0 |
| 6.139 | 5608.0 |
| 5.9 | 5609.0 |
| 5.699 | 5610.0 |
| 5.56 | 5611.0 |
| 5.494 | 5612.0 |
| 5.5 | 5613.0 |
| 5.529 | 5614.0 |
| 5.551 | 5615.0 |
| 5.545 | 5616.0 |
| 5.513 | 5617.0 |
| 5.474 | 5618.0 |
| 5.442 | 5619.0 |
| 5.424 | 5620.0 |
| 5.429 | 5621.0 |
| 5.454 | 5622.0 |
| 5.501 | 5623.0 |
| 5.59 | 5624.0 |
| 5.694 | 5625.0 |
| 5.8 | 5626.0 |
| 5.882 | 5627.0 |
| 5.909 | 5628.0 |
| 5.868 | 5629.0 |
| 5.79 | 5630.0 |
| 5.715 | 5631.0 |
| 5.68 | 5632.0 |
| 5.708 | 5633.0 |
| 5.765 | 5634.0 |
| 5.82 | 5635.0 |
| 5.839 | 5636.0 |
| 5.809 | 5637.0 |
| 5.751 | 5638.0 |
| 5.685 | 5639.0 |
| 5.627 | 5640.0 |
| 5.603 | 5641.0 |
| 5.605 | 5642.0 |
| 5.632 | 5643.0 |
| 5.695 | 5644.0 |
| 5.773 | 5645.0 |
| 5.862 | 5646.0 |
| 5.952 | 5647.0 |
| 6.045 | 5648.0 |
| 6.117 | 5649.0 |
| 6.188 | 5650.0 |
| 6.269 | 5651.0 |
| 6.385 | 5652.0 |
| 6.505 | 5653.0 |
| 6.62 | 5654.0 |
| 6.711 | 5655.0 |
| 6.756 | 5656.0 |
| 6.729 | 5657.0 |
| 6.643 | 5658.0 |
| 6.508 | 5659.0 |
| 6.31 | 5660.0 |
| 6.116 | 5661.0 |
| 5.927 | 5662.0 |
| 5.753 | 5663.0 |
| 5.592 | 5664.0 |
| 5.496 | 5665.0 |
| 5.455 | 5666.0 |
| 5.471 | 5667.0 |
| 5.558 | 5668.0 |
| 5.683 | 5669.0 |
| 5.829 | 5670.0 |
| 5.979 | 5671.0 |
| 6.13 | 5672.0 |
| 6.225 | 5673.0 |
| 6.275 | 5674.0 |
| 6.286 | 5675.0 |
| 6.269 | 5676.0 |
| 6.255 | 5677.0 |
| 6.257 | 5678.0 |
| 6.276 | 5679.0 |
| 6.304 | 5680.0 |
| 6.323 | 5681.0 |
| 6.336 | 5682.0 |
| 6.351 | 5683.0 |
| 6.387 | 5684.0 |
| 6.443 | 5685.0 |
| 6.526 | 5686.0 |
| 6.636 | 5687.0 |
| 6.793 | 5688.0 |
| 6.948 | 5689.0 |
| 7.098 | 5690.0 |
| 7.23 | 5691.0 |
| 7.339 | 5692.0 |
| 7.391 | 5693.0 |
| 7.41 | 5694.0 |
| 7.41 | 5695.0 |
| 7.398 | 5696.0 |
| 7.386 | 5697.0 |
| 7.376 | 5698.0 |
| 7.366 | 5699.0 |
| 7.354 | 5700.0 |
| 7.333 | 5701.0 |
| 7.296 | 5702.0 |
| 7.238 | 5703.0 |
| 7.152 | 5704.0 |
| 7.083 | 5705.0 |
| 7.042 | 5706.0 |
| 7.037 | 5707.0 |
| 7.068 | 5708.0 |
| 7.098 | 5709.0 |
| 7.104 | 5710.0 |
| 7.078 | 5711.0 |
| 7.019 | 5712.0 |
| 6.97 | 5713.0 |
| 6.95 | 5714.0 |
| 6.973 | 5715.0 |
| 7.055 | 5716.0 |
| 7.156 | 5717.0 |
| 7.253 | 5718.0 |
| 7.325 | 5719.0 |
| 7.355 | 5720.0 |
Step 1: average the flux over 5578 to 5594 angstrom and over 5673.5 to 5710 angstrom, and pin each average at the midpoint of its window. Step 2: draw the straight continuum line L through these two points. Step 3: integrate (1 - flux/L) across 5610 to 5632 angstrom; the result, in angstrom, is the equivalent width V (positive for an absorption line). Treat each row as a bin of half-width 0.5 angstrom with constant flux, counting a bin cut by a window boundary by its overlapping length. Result 4.6 angstrom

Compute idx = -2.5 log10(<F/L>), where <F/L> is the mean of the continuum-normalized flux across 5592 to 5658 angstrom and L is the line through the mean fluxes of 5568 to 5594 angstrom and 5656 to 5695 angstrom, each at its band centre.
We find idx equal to 0.163 mag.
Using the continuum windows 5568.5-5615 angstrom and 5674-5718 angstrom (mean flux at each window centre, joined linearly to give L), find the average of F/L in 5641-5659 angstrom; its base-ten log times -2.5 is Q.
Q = 0.11 mag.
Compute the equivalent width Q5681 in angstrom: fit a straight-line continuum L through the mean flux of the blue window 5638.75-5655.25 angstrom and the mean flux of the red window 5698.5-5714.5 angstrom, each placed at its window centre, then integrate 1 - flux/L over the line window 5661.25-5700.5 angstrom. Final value 1.1 angstrom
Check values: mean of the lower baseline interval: 6.01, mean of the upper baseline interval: 7.14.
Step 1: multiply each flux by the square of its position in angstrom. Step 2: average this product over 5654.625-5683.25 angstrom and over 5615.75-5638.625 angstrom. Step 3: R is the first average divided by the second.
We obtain 1.1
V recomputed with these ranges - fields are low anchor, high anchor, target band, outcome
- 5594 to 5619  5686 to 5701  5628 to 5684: 5.3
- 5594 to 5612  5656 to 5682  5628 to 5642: 0.8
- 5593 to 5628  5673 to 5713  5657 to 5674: 1.5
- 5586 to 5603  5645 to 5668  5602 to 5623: 1.0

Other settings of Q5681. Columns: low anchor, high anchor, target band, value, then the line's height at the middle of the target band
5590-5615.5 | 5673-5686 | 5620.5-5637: 1.1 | 6.13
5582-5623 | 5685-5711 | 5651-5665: 0.8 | 6.7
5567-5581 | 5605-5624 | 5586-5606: 1.5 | 6.7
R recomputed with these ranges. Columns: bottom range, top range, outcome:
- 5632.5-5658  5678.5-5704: 1.17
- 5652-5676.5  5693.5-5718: 1.19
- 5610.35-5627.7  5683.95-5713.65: 1.32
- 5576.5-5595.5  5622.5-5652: 0.82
